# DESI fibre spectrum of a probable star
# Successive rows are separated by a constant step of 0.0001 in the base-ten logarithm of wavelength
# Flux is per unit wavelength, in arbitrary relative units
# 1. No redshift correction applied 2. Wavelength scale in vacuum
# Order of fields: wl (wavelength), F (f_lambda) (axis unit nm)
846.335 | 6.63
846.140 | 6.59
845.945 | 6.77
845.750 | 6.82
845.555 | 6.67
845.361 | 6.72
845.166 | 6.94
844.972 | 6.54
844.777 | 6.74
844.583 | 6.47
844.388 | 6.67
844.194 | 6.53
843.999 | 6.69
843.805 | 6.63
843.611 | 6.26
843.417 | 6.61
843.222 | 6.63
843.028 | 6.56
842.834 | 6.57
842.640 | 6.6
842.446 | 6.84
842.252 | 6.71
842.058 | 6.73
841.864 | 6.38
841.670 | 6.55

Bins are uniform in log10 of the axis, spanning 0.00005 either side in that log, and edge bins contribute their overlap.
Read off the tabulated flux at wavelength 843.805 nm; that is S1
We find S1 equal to 6.63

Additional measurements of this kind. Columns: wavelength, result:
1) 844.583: 6.47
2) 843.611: 6.26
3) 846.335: 6.63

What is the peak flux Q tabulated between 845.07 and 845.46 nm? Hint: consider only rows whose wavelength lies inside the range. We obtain 6.94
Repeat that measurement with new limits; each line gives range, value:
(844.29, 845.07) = 6.74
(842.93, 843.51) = 6.63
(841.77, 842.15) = 6.73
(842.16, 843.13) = 6.84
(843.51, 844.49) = 6.69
